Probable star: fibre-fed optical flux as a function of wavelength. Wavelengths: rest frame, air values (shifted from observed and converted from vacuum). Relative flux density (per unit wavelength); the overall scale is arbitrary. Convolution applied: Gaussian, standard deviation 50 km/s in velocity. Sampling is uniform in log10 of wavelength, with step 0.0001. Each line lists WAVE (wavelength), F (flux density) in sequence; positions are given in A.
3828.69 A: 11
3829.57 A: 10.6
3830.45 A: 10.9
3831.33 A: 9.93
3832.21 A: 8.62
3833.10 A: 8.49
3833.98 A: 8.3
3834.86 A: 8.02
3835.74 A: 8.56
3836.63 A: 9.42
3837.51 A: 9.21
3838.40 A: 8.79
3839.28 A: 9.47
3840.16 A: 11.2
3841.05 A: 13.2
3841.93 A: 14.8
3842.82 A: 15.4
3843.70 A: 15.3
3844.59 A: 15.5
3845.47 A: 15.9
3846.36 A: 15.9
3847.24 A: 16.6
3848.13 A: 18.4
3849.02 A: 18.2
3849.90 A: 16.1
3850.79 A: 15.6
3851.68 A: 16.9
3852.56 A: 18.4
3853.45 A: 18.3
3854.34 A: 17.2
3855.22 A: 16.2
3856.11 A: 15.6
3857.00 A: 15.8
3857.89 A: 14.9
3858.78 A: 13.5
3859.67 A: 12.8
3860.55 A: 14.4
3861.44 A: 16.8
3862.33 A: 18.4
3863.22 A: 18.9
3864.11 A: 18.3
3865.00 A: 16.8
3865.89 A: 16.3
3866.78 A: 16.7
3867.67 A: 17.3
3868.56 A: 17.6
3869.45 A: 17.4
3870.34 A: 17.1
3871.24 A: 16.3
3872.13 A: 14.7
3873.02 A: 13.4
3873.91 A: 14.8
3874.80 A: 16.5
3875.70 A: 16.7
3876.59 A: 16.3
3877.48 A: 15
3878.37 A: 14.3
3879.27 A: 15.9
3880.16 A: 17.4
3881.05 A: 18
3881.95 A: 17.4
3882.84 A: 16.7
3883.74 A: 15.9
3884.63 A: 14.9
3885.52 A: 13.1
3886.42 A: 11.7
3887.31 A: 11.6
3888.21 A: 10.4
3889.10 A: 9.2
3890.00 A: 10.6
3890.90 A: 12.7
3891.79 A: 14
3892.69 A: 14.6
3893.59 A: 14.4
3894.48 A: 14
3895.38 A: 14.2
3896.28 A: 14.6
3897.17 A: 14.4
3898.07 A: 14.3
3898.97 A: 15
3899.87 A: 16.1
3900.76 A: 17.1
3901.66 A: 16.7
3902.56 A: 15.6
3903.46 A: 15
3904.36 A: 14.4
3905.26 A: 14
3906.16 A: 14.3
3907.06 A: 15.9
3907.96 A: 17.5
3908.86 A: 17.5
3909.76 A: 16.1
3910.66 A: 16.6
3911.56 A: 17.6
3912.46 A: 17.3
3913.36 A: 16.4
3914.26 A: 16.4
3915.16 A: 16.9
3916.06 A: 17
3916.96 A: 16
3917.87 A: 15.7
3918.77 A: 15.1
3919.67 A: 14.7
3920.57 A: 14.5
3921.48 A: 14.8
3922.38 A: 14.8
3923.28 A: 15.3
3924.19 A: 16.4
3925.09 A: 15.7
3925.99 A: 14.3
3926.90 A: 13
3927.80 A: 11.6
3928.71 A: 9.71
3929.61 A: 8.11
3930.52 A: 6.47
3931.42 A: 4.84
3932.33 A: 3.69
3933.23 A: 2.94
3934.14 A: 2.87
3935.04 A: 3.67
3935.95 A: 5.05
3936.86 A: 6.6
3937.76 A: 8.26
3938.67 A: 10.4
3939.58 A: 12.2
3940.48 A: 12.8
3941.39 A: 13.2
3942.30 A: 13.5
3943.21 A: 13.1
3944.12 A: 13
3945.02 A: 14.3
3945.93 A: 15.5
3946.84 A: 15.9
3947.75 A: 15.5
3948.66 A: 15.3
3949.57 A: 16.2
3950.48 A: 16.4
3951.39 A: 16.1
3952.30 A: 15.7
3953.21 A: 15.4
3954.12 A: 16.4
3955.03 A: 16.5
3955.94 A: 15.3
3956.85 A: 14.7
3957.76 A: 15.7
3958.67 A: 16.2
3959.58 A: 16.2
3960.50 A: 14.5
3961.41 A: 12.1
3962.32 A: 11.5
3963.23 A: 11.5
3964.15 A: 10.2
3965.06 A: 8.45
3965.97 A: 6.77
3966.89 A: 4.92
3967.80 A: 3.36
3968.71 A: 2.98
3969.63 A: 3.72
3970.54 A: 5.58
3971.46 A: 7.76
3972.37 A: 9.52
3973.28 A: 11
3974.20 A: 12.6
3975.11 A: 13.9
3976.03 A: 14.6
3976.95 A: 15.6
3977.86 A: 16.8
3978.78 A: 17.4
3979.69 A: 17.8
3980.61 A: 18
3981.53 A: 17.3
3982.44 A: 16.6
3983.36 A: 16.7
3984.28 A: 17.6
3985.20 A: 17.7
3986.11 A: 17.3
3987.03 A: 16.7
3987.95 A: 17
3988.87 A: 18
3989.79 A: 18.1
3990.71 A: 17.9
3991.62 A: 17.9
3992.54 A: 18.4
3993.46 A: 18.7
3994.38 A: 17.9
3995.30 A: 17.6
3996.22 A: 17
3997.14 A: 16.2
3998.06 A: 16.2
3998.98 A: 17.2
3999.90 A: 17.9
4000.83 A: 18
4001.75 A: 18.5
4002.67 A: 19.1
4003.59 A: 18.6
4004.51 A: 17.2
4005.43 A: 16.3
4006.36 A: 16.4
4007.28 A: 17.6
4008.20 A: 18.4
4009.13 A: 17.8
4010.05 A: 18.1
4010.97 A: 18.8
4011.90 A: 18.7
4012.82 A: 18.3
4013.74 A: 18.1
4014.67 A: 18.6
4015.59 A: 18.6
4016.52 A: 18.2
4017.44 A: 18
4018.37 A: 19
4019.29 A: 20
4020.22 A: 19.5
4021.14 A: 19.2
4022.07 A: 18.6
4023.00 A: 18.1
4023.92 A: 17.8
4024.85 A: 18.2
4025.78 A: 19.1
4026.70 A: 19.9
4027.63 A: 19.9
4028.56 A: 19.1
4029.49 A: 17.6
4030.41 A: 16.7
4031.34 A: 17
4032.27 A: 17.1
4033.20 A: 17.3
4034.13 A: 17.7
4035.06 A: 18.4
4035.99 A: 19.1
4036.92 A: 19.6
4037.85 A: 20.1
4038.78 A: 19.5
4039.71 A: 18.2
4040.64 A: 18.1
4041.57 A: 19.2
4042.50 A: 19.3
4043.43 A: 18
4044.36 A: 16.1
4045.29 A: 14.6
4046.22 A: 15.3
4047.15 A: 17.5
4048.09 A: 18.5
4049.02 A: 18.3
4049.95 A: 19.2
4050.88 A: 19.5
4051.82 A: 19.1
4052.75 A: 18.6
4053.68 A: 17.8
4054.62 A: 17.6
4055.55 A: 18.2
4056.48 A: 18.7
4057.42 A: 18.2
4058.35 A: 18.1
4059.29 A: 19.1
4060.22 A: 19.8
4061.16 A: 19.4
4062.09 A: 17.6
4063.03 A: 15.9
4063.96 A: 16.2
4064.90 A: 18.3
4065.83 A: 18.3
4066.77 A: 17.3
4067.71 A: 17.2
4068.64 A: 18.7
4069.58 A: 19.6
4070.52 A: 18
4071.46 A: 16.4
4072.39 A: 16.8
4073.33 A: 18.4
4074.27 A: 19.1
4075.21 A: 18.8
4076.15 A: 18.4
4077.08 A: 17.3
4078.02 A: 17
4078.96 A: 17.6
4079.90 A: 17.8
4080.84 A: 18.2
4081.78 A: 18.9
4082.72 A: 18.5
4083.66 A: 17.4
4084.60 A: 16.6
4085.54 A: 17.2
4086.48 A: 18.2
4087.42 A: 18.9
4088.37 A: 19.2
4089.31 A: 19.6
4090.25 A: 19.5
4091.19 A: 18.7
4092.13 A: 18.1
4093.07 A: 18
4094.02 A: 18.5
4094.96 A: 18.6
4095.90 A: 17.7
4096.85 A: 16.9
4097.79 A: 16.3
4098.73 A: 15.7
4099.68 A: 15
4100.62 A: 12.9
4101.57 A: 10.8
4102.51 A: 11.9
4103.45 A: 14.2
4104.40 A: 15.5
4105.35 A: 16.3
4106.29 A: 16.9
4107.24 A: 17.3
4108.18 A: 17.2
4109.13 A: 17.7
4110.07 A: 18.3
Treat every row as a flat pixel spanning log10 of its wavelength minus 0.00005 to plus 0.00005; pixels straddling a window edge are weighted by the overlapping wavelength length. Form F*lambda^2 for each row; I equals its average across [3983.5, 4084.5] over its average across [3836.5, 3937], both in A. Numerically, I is 1.4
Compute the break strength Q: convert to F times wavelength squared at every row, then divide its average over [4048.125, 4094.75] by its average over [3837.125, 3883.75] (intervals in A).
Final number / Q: 1.29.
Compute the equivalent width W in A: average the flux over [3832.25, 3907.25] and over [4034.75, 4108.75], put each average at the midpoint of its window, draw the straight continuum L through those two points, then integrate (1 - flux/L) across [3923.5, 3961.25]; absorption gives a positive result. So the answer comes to 8.40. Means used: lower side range 14.7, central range 12.3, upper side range 17.7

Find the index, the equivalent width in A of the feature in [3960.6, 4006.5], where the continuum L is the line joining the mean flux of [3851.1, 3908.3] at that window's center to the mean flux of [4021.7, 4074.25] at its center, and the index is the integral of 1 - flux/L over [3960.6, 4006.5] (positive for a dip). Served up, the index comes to 7.0 A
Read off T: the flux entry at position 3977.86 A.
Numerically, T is 16.8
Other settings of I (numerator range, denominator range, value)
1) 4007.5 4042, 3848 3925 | 1.27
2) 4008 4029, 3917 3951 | 1.65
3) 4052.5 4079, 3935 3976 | 1.60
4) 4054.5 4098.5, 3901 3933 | 1.38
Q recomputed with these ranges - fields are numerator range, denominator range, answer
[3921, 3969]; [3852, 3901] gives 0.79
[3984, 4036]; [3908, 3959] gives 1.41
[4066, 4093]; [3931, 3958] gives 1.61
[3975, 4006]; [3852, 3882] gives 1.13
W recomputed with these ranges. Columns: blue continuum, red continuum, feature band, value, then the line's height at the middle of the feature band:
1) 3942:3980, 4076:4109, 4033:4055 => -3.9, 15.5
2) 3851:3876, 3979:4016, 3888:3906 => 2.8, 16.7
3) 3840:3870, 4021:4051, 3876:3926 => 4.8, 16.7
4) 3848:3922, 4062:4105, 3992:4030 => -3.5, 16.7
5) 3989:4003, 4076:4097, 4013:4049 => -0.8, 17.9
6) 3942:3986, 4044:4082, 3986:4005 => -3.6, 14.9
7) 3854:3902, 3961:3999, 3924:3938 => 6.2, 14.5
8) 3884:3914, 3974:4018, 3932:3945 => 5.7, 15.8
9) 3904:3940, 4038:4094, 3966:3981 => 3.9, 14.6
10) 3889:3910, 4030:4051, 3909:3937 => 5.2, 15.3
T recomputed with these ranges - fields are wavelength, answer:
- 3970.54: 5.58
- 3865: 16.8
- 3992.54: 18.4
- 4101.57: 10.8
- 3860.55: 14.4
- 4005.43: 16.3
